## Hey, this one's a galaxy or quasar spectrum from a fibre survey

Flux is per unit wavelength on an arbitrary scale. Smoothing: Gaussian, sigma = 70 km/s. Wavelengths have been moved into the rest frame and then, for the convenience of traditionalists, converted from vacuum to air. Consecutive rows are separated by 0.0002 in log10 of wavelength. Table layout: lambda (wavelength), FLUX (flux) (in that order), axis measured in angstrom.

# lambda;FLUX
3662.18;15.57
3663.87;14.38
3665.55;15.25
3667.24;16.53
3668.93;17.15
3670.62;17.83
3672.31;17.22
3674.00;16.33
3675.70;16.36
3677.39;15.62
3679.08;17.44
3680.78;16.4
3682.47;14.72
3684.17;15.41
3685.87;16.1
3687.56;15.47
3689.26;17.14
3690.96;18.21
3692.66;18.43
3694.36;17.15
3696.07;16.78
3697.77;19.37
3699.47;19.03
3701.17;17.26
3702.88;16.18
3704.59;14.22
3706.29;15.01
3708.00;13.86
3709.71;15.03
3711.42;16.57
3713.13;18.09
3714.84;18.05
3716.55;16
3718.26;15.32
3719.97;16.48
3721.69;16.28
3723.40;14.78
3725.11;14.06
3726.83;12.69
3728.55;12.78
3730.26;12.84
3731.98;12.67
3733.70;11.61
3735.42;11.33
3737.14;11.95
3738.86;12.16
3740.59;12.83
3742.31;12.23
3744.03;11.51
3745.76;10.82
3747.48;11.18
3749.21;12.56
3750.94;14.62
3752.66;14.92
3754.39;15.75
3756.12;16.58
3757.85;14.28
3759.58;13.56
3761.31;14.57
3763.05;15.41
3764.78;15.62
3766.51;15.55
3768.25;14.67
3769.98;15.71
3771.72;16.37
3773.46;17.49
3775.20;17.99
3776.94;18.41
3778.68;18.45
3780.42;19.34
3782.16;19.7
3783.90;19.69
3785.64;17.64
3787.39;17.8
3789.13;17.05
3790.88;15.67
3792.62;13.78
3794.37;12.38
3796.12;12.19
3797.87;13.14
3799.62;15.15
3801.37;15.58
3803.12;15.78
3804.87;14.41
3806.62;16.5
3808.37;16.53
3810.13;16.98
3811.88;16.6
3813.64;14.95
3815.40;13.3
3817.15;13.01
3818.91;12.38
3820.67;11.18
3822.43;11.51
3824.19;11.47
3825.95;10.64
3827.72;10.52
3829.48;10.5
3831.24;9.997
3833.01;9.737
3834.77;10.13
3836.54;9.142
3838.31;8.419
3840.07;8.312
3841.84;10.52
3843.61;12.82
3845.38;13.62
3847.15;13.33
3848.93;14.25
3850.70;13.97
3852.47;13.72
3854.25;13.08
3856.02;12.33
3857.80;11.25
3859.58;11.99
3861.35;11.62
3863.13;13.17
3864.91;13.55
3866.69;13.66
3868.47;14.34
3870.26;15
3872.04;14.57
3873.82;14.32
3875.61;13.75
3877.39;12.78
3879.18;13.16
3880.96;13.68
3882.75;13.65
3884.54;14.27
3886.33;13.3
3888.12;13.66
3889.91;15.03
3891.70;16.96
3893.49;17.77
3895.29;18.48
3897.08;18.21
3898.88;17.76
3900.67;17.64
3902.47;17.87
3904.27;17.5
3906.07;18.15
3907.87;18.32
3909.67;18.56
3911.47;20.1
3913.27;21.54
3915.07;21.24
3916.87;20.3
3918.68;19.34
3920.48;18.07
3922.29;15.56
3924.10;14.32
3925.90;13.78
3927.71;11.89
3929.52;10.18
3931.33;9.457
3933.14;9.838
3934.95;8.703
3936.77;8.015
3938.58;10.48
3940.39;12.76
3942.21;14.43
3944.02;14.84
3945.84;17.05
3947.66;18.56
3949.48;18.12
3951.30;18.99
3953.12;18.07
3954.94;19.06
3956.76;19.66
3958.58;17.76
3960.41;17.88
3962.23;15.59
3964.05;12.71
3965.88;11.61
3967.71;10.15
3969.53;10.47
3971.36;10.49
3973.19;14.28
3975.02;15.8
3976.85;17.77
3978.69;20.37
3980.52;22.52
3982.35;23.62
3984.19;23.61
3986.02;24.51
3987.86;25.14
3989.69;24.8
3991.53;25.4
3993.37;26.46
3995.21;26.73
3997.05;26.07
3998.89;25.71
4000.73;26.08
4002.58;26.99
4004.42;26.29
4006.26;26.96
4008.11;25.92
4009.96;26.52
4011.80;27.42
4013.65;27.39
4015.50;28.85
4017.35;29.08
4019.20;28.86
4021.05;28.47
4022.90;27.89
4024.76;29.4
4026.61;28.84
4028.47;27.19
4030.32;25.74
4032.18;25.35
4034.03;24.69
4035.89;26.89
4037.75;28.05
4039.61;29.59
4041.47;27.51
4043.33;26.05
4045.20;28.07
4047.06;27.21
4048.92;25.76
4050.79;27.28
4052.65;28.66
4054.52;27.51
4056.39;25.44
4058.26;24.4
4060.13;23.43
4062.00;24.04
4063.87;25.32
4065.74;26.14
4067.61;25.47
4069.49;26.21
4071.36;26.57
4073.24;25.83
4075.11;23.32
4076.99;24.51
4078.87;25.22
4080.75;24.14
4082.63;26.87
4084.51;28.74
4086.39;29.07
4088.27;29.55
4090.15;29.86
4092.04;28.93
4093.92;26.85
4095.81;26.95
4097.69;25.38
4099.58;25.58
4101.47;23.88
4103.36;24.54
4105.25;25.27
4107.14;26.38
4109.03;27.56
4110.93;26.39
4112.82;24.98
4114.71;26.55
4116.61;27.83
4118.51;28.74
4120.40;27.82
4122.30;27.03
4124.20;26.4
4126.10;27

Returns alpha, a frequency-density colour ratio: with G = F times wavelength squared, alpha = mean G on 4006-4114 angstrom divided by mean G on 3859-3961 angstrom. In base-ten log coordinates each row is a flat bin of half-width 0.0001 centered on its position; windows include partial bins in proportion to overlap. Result 1.9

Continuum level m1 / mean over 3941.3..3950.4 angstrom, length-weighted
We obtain 16.6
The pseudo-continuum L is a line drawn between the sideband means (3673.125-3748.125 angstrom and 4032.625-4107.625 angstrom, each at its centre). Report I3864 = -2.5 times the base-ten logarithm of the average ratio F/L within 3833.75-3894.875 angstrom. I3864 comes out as 0.455 mag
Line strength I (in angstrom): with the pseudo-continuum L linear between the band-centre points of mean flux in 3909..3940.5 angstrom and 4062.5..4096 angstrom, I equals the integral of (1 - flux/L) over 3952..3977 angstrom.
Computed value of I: 3.7 angstrom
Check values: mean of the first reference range 14.7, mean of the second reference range 26.6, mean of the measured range 15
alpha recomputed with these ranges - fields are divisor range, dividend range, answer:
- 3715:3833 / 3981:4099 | 2.11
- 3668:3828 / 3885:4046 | 1.50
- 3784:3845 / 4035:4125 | 2.31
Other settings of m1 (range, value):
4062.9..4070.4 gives 25.8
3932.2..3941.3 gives 9.96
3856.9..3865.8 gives 12.3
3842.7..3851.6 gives 13.6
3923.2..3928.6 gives 13.3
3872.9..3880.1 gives 13.5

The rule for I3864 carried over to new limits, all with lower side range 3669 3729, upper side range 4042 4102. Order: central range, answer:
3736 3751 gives 0.40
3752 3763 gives 0.19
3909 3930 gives 0.28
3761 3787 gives 0.07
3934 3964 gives 0.43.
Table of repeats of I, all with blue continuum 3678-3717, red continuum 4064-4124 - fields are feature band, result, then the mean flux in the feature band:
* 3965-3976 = 5.29 angstrom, 12.2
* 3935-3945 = 4.77 angstrom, 11.8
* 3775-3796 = 1.86 angstrom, 17.1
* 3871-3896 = 7.78 angstrom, 14.6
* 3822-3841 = 9.47 angstrom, 10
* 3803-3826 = 6.49 angstrom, 14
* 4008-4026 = -2.57 angstrom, 28.1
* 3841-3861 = 7.49 angstrom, 12.8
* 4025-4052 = -2.12 angstrom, 27.1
